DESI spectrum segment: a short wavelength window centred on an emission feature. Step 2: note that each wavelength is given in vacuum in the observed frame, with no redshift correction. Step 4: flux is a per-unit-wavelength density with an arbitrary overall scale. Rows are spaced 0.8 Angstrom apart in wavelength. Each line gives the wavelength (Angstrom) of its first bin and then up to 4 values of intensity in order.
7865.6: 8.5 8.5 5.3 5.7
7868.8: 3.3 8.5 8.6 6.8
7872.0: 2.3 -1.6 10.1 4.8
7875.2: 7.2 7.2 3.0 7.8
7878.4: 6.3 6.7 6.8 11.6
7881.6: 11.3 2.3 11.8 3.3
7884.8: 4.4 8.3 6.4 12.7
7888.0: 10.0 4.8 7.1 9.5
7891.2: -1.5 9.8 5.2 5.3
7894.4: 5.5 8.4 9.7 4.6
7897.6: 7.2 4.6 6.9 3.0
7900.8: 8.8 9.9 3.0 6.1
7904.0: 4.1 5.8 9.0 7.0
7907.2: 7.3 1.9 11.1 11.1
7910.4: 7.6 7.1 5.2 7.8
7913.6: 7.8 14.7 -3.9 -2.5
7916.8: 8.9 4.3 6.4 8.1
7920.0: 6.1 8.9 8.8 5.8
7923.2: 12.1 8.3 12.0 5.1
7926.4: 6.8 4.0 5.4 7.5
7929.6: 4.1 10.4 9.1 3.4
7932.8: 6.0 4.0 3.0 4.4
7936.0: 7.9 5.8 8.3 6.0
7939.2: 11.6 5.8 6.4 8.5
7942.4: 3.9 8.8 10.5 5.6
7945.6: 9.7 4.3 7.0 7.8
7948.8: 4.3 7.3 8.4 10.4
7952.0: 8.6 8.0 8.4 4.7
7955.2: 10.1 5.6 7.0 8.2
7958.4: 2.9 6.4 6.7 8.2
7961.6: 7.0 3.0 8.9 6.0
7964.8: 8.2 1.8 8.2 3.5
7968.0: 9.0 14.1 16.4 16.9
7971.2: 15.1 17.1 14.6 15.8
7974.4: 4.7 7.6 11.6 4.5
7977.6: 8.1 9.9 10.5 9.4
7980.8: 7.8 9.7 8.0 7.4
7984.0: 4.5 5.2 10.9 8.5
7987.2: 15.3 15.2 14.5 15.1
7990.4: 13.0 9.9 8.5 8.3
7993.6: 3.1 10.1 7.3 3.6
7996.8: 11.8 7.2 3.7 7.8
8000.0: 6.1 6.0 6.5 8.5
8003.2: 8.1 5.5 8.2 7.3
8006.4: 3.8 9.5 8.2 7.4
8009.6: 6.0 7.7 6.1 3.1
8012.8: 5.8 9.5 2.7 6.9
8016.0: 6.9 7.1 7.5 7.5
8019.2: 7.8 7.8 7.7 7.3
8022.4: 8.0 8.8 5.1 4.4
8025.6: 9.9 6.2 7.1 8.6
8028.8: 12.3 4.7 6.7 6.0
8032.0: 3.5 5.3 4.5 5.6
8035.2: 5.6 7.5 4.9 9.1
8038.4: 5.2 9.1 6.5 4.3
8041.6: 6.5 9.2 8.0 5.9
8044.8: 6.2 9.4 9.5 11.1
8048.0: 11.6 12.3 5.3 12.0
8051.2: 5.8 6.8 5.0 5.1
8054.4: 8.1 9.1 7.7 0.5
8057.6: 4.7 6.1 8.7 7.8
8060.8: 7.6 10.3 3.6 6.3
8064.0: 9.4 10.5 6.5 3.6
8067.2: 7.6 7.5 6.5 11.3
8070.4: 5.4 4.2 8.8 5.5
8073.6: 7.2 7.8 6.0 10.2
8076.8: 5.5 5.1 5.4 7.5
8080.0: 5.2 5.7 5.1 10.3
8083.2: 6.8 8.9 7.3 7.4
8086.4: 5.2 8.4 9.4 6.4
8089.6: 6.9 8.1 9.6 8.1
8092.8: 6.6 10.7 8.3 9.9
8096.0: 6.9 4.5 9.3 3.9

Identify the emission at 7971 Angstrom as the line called [S II]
